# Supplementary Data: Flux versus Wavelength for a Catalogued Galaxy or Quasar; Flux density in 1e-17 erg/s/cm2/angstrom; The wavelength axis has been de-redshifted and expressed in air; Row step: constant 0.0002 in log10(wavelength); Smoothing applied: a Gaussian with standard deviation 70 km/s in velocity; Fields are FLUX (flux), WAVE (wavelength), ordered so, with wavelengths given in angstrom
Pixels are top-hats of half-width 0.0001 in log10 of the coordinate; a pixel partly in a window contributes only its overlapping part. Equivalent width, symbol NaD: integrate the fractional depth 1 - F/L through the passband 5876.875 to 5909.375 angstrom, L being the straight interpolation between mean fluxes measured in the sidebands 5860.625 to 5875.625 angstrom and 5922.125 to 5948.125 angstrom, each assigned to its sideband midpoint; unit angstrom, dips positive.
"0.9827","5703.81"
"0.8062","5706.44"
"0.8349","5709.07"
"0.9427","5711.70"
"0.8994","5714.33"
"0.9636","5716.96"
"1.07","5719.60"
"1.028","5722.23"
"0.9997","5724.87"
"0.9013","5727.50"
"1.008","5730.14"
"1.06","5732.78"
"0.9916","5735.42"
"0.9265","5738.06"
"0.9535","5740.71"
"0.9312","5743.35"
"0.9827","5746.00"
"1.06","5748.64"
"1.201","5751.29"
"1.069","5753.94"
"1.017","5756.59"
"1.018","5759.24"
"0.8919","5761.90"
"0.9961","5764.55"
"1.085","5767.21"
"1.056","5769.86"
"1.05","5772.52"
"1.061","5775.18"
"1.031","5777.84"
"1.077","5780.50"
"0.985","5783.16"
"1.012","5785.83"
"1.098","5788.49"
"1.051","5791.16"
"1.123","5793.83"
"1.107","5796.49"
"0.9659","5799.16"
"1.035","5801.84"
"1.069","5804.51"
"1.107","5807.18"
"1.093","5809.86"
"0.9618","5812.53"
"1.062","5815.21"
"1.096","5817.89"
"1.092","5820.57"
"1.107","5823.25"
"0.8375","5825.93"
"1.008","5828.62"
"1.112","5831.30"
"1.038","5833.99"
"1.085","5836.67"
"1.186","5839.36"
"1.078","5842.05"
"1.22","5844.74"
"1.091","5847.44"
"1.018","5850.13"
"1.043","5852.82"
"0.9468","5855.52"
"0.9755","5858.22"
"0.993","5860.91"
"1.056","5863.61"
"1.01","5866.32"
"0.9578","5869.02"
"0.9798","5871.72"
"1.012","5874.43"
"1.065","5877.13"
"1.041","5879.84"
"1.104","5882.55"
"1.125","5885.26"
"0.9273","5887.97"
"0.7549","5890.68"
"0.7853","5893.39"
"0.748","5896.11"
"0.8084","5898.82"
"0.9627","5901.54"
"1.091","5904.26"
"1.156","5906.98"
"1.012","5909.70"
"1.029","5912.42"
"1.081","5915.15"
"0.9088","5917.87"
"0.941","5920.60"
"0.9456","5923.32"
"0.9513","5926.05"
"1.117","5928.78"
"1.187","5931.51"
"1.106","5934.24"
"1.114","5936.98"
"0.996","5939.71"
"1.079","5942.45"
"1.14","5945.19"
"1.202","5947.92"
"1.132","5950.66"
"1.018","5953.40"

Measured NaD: 2.15 angstrom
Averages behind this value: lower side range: 1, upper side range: 1.08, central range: 0.962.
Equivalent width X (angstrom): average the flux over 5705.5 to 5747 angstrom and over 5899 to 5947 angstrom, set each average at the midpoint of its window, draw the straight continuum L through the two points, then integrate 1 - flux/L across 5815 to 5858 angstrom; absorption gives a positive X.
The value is -2.4 angstrom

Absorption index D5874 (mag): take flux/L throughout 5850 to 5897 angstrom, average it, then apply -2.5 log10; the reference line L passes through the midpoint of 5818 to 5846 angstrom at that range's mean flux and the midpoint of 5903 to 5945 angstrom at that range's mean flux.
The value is 0.10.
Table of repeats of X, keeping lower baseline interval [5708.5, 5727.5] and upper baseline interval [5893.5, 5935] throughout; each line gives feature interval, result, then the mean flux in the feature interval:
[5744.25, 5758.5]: -1.3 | 1.06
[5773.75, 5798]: -2.1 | 1.06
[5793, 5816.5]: -1.9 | 1.06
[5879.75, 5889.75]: -0.5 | 1.04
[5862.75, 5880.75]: -0.5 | 1.02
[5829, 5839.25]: -1.1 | 1.09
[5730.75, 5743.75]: -0.1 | 0.977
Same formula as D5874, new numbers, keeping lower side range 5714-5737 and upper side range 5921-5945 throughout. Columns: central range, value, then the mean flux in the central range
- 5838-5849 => -0.11 mag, 1.14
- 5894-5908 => 0.12 mag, 0.939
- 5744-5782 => -0.04 mag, 1.04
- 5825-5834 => 0.03 mag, 1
